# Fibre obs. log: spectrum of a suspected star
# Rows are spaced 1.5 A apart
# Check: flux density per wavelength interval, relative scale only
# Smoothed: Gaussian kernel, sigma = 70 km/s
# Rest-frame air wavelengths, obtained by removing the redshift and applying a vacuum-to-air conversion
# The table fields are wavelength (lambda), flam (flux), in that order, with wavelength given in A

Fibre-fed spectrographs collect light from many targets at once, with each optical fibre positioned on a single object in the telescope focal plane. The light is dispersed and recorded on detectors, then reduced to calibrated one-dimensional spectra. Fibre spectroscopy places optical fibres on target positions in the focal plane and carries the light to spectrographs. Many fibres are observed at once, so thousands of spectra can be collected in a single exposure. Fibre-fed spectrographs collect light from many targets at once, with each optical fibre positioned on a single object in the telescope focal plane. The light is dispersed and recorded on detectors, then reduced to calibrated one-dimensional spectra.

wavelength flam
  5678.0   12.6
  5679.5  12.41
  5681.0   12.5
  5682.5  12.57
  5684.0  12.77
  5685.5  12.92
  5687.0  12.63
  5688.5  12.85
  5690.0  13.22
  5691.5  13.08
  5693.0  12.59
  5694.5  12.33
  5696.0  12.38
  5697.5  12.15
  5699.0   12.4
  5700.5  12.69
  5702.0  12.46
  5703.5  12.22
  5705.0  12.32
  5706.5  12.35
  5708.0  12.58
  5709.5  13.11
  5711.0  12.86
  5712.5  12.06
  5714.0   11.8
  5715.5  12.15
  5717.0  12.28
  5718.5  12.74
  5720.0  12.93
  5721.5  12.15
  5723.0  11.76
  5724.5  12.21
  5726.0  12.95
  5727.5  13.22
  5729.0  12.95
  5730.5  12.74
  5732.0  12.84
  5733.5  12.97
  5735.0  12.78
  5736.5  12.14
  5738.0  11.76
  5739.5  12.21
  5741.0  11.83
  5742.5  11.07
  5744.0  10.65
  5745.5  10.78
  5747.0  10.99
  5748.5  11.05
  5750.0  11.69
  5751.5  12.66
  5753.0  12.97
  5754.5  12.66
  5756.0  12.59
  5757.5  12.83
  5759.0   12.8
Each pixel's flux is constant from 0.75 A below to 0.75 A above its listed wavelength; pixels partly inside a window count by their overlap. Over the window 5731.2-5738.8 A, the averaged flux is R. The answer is 12.5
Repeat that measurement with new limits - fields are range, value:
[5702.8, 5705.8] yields 12.3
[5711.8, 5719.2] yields 12.2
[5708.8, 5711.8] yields 13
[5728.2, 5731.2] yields 12.9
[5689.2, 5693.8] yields 13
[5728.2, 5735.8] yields 12.9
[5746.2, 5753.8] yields 11.9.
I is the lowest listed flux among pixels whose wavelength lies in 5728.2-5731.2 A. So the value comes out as 12.74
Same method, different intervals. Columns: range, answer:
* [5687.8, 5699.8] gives 12.15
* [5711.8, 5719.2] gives 11.8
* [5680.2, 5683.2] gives 12.5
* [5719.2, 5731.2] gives 11.76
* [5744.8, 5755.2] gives 10.78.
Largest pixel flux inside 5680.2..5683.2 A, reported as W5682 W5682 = 12.57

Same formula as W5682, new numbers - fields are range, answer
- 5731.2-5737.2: 12.97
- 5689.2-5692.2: 13.22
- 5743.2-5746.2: 10.78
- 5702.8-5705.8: 12.32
